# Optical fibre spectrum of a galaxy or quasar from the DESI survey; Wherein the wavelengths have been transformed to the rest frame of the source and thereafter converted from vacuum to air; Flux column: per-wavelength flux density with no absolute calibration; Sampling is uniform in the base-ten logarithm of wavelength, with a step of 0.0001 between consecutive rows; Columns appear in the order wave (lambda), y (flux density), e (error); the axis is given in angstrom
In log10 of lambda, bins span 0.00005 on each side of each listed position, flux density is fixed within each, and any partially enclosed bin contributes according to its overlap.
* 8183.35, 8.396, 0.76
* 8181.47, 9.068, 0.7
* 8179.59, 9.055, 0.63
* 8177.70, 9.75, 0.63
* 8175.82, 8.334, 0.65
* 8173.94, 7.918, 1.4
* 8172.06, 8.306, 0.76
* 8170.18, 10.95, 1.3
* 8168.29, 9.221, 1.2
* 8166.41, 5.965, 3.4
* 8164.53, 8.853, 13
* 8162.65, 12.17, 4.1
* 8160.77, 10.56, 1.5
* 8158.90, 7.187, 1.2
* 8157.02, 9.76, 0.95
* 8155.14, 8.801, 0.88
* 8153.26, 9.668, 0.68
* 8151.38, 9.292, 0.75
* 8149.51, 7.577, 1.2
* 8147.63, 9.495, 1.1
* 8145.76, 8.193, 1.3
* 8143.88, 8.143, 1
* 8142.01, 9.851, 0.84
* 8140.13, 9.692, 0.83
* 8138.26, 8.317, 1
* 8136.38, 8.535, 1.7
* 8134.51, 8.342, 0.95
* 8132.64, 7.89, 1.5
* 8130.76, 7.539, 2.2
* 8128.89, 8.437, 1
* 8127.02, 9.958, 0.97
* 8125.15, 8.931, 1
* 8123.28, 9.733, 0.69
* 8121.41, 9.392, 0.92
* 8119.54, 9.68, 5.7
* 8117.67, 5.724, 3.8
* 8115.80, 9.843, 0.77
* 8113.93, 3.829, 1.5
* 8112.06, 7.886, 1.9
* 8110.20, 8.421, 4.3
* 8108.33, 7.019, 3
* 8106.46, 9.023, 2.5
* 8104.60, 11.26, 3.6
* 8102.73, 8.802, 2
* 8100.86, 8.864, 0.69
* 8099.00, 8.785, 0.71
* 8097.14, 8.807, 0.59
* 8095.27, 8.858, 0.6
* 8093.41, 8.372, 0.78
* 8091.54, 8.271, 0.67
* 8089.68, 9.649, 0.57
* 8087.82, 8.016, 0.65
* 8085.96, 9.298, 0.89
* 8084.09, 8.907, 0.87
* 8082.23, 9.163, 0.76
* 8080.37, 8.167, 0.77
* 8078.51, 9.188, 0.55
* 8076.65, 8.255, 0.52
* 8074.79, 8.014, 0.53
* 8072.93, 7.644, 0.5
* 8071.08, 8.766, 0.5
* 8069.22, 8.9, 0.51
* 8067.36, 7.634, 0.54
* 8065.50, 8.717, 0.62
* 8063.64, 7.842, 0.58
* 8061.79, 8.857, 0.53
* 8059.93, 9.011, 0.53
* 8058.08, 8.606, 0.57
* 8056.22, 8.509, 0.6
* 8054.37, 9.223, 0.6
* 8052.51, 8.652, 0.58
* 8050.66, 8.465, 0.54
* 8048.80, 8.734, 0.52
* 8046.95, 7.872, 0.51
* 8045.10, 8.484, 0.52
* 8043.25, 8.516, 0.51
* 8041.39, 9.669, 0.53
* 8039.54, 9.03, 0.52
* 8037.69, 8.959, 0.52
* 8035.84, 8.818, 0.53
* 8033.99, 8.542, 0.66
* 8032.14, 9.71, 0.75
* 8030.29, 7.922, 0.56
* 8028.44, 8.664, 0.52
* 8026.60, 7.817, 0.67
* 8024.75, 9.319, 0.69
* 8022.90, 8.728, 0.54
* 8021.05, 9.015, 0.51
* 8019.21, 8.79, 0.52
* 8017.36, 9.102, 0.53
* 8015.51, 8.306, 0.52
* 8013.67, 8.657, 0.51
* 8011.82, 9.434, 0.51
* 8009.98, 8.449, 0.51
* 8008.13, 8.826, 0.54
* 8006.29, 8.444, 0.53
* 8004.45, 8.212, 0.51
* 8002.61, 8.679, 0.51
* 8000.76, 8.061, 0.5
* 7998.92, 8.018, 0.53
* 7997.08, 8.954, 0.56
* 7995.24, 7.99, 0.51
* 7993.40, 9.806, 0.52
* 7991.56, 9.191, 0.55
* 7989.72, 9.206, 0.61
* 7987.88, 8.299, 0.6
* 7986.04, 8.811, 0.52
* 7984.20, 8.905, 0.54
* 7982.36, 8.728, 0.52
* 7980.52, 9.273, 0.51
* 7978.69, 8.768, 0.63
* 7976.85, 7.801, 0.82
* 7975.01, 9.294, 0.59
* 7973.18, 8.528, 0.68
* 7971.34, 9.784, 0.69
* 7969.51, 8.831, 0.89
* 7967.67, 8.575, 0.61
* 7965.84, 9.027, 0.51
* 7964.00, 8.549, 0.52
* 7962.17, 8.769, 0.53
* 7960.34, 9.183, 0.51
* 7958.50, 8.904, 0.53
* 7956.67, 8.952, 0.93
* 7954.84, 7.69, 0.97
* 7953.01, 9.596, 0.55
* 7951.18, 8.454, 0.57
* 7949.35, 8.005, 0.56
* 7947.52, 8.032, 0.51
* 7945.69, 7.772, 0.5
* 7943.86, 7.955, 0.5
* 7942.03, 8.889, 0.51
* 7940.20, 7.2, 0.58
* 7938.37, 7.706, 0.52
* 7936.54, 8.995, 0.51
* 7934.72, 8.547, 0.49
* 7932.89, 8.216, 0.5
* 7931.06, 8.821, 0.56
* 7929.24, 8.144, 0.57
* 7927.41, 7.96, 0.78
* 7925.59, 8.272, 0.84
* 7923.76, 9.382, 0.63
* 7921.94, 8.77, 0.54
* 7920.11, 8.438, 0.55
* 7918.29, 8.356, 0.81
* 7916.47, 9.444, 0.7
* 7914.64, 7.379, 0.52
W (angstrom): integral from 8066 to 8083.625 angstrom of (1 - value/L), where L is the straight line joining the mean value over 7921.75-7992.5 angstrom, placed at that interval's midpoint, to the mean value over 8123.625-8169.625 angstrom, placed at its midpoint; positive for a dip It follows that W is 0.7 angstrom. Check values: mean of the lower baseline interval 8.61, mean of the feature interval 8.44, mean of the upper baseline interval 8.88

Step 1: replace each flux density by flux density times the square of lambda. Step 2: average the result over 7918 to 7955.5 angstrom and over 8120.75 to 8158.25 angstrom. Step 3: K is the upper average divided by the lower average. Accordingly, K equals 1.12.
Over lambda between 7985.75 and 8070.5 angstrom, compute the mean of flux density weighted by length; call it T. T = 8.68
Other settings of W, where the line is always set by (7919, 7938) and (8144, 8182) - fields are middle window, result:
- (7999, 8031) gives 0.35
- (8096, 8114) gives 0.78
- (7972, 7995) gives -0.62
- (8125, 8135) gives 0.48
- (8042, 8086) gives 1.21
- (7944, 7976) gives -0.34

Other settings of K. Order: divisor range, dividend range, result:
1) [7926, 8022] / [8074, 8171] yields 1.05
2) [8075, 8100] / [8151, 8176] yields 1.06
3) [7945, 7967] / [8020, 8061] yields 1.04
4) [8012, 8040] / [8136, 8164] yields 1.08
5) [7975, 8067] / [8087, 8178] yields 1.03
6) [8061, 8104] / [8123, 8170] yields 1.05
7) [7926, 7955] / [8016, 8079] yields 1.07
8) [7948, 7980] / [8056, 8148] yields 1.01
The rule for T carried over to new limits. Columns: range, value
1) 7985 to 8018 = 8.69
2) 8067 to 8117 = 8.5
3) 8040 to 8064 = 8.68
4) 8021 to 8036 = 8.7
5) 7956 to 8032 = 8.75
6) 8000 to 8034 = 8.67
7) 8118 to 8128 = 9.31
